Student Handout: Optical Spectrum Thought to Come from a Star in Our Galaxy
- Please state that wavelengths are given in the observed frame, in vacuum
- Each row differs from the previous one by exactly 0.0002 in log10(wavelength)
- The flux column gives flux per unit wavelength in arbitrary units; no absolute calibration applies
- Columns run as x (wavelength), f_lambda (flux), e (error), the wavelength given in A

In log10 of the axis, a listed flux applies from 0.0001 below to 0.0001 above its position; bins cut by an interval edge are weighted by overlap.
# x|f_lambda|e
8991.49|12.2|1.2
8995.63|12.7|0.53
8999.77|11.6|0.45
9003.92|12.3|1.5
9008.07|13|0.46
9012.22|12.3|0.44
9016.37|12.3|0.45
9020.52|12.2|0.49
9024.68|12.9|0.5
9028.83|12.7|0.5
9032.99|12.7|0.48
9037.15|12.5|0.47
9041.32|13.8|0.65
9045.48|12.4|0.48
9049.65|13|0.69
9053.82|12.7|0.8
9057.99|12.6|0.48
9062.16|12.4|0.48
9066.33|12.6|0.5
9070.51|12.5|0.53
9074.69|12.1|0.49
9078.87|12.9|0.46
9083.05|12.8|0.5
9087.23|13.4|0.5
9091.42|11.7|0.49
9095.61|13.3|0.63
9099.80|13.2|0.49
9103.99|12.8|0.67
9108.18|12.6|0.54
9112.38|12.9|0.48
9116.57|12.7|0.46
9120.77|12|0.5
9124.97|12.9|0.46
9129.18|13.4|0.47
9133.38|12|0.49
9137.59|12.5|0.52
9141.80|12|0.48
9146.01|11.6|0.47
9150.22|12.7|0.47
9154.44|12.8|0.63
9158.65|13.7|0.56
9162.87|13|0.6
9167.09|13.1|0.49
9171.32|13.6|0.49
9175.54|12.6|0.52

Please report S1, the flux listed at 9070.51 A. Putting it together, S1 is 12.5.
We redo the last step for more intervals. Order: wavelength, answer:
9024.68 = 12.9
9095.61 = 13.3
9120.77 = 12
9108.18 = 12.6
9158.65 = 13.7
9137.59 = 12.5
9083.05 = 12.8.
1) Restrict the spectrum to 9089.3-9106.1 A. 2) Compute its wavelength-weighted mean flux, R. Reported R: 12.7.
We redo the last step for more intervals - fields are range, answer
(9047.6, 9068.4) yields 12.7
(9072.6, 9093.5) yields 12.6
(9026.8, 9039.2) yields 12.6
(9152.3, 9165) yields 13.2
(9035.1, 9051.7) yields 12.9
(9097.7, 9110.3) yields 12.9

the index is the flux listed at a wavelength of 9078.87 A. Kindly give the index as 12.9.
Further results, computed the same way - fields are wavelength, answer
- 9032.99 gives 12.7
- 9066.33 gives 12.6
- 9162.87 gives 13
